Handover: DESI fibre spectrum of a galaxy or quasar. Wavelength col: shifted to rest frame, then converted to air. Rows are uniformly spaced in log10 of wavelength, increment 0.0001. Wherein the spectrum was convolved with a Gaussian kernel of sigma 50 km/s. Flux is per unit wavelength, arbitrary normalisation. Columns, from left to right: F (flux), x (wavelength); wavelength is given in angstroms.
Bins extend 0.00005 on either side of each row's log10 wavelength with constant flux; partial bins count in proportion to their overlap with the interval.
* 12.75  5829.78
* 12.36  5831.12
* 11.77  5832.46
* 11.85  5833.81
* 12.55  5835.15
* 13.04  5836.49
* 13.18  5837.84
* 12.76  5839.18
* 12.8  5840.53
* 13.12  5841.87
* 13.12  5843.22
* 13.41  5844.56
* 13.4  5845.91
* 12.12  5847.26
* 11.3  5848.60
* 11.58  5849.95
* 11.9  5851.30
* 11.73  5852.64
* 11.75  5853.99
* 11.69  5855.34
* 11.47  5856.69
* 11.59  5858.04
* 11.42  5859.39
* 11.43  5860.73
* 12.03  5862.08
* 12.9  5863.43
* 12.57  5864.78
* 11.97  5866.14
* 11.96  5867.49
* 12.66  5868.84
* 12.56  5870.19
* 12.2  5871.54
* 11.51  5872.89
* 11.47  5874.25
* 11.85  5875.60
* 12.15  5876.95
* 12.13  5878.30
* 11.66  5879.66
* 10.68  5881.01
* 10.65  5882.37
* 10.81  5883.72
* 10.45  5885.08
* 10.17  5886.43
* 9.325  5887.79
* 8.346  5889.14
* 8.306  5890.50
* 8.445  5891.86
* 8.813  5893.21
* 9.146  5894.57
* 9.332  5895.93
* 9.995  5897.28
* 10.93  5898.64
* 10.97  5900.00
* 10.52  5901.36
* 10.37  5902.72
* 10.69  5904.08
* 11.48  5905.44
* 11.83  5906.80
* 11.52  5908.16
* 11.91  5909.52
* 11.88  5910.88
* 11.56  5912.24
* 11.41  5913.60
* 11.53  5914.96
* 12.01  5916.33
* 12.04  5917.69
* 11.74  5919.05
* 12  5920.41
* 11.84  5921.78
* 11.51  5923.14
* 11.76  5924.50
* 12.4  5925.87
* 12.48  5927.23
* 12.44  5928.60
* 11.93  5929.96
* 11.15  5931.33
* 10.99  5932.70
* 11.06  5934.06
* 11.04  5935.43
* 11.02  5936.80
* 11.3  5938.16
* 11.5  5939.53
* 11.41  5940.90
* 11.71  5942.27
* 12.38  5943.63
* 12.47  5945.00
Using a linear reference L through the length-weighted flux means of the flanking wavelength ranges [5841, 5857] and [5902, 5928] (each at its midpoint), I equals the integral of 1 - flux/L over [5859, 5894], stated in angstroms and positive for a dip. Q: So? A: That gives 2.7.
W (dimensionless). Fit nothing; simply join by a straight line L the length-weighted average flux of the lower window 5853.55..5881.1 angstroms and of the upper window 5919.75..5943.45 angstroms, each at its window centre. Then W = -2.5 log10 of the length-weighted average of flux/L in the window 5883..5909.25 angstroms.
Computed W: 0.167 mag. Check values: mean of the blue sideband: 11.9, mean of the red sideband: 11.6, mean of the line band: 10.1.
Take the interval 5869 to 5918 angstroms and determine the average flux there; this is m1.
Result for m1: 10.9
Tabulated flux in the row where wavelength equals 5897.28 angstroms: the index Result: 9.995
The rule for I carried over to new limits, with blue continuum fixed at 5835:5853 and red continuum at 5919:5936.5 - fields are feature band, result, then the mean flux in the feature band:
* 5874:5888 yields 1.3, 11.1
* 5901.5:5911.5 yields 0.5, 11.3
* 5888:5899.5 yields 2.7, 9.2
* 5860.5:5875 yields 0.2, 12.1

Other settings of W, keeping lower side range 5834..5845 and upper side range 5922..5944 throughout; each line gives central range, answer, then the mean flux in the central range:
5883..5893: 0.290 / 9.39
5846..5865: 0.076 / 11.9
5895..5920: 0.073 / 11.2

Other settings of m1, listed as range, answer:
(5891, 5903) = 9.8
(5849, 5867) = 11.8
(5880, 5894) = 9.65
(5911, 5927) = 11.8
